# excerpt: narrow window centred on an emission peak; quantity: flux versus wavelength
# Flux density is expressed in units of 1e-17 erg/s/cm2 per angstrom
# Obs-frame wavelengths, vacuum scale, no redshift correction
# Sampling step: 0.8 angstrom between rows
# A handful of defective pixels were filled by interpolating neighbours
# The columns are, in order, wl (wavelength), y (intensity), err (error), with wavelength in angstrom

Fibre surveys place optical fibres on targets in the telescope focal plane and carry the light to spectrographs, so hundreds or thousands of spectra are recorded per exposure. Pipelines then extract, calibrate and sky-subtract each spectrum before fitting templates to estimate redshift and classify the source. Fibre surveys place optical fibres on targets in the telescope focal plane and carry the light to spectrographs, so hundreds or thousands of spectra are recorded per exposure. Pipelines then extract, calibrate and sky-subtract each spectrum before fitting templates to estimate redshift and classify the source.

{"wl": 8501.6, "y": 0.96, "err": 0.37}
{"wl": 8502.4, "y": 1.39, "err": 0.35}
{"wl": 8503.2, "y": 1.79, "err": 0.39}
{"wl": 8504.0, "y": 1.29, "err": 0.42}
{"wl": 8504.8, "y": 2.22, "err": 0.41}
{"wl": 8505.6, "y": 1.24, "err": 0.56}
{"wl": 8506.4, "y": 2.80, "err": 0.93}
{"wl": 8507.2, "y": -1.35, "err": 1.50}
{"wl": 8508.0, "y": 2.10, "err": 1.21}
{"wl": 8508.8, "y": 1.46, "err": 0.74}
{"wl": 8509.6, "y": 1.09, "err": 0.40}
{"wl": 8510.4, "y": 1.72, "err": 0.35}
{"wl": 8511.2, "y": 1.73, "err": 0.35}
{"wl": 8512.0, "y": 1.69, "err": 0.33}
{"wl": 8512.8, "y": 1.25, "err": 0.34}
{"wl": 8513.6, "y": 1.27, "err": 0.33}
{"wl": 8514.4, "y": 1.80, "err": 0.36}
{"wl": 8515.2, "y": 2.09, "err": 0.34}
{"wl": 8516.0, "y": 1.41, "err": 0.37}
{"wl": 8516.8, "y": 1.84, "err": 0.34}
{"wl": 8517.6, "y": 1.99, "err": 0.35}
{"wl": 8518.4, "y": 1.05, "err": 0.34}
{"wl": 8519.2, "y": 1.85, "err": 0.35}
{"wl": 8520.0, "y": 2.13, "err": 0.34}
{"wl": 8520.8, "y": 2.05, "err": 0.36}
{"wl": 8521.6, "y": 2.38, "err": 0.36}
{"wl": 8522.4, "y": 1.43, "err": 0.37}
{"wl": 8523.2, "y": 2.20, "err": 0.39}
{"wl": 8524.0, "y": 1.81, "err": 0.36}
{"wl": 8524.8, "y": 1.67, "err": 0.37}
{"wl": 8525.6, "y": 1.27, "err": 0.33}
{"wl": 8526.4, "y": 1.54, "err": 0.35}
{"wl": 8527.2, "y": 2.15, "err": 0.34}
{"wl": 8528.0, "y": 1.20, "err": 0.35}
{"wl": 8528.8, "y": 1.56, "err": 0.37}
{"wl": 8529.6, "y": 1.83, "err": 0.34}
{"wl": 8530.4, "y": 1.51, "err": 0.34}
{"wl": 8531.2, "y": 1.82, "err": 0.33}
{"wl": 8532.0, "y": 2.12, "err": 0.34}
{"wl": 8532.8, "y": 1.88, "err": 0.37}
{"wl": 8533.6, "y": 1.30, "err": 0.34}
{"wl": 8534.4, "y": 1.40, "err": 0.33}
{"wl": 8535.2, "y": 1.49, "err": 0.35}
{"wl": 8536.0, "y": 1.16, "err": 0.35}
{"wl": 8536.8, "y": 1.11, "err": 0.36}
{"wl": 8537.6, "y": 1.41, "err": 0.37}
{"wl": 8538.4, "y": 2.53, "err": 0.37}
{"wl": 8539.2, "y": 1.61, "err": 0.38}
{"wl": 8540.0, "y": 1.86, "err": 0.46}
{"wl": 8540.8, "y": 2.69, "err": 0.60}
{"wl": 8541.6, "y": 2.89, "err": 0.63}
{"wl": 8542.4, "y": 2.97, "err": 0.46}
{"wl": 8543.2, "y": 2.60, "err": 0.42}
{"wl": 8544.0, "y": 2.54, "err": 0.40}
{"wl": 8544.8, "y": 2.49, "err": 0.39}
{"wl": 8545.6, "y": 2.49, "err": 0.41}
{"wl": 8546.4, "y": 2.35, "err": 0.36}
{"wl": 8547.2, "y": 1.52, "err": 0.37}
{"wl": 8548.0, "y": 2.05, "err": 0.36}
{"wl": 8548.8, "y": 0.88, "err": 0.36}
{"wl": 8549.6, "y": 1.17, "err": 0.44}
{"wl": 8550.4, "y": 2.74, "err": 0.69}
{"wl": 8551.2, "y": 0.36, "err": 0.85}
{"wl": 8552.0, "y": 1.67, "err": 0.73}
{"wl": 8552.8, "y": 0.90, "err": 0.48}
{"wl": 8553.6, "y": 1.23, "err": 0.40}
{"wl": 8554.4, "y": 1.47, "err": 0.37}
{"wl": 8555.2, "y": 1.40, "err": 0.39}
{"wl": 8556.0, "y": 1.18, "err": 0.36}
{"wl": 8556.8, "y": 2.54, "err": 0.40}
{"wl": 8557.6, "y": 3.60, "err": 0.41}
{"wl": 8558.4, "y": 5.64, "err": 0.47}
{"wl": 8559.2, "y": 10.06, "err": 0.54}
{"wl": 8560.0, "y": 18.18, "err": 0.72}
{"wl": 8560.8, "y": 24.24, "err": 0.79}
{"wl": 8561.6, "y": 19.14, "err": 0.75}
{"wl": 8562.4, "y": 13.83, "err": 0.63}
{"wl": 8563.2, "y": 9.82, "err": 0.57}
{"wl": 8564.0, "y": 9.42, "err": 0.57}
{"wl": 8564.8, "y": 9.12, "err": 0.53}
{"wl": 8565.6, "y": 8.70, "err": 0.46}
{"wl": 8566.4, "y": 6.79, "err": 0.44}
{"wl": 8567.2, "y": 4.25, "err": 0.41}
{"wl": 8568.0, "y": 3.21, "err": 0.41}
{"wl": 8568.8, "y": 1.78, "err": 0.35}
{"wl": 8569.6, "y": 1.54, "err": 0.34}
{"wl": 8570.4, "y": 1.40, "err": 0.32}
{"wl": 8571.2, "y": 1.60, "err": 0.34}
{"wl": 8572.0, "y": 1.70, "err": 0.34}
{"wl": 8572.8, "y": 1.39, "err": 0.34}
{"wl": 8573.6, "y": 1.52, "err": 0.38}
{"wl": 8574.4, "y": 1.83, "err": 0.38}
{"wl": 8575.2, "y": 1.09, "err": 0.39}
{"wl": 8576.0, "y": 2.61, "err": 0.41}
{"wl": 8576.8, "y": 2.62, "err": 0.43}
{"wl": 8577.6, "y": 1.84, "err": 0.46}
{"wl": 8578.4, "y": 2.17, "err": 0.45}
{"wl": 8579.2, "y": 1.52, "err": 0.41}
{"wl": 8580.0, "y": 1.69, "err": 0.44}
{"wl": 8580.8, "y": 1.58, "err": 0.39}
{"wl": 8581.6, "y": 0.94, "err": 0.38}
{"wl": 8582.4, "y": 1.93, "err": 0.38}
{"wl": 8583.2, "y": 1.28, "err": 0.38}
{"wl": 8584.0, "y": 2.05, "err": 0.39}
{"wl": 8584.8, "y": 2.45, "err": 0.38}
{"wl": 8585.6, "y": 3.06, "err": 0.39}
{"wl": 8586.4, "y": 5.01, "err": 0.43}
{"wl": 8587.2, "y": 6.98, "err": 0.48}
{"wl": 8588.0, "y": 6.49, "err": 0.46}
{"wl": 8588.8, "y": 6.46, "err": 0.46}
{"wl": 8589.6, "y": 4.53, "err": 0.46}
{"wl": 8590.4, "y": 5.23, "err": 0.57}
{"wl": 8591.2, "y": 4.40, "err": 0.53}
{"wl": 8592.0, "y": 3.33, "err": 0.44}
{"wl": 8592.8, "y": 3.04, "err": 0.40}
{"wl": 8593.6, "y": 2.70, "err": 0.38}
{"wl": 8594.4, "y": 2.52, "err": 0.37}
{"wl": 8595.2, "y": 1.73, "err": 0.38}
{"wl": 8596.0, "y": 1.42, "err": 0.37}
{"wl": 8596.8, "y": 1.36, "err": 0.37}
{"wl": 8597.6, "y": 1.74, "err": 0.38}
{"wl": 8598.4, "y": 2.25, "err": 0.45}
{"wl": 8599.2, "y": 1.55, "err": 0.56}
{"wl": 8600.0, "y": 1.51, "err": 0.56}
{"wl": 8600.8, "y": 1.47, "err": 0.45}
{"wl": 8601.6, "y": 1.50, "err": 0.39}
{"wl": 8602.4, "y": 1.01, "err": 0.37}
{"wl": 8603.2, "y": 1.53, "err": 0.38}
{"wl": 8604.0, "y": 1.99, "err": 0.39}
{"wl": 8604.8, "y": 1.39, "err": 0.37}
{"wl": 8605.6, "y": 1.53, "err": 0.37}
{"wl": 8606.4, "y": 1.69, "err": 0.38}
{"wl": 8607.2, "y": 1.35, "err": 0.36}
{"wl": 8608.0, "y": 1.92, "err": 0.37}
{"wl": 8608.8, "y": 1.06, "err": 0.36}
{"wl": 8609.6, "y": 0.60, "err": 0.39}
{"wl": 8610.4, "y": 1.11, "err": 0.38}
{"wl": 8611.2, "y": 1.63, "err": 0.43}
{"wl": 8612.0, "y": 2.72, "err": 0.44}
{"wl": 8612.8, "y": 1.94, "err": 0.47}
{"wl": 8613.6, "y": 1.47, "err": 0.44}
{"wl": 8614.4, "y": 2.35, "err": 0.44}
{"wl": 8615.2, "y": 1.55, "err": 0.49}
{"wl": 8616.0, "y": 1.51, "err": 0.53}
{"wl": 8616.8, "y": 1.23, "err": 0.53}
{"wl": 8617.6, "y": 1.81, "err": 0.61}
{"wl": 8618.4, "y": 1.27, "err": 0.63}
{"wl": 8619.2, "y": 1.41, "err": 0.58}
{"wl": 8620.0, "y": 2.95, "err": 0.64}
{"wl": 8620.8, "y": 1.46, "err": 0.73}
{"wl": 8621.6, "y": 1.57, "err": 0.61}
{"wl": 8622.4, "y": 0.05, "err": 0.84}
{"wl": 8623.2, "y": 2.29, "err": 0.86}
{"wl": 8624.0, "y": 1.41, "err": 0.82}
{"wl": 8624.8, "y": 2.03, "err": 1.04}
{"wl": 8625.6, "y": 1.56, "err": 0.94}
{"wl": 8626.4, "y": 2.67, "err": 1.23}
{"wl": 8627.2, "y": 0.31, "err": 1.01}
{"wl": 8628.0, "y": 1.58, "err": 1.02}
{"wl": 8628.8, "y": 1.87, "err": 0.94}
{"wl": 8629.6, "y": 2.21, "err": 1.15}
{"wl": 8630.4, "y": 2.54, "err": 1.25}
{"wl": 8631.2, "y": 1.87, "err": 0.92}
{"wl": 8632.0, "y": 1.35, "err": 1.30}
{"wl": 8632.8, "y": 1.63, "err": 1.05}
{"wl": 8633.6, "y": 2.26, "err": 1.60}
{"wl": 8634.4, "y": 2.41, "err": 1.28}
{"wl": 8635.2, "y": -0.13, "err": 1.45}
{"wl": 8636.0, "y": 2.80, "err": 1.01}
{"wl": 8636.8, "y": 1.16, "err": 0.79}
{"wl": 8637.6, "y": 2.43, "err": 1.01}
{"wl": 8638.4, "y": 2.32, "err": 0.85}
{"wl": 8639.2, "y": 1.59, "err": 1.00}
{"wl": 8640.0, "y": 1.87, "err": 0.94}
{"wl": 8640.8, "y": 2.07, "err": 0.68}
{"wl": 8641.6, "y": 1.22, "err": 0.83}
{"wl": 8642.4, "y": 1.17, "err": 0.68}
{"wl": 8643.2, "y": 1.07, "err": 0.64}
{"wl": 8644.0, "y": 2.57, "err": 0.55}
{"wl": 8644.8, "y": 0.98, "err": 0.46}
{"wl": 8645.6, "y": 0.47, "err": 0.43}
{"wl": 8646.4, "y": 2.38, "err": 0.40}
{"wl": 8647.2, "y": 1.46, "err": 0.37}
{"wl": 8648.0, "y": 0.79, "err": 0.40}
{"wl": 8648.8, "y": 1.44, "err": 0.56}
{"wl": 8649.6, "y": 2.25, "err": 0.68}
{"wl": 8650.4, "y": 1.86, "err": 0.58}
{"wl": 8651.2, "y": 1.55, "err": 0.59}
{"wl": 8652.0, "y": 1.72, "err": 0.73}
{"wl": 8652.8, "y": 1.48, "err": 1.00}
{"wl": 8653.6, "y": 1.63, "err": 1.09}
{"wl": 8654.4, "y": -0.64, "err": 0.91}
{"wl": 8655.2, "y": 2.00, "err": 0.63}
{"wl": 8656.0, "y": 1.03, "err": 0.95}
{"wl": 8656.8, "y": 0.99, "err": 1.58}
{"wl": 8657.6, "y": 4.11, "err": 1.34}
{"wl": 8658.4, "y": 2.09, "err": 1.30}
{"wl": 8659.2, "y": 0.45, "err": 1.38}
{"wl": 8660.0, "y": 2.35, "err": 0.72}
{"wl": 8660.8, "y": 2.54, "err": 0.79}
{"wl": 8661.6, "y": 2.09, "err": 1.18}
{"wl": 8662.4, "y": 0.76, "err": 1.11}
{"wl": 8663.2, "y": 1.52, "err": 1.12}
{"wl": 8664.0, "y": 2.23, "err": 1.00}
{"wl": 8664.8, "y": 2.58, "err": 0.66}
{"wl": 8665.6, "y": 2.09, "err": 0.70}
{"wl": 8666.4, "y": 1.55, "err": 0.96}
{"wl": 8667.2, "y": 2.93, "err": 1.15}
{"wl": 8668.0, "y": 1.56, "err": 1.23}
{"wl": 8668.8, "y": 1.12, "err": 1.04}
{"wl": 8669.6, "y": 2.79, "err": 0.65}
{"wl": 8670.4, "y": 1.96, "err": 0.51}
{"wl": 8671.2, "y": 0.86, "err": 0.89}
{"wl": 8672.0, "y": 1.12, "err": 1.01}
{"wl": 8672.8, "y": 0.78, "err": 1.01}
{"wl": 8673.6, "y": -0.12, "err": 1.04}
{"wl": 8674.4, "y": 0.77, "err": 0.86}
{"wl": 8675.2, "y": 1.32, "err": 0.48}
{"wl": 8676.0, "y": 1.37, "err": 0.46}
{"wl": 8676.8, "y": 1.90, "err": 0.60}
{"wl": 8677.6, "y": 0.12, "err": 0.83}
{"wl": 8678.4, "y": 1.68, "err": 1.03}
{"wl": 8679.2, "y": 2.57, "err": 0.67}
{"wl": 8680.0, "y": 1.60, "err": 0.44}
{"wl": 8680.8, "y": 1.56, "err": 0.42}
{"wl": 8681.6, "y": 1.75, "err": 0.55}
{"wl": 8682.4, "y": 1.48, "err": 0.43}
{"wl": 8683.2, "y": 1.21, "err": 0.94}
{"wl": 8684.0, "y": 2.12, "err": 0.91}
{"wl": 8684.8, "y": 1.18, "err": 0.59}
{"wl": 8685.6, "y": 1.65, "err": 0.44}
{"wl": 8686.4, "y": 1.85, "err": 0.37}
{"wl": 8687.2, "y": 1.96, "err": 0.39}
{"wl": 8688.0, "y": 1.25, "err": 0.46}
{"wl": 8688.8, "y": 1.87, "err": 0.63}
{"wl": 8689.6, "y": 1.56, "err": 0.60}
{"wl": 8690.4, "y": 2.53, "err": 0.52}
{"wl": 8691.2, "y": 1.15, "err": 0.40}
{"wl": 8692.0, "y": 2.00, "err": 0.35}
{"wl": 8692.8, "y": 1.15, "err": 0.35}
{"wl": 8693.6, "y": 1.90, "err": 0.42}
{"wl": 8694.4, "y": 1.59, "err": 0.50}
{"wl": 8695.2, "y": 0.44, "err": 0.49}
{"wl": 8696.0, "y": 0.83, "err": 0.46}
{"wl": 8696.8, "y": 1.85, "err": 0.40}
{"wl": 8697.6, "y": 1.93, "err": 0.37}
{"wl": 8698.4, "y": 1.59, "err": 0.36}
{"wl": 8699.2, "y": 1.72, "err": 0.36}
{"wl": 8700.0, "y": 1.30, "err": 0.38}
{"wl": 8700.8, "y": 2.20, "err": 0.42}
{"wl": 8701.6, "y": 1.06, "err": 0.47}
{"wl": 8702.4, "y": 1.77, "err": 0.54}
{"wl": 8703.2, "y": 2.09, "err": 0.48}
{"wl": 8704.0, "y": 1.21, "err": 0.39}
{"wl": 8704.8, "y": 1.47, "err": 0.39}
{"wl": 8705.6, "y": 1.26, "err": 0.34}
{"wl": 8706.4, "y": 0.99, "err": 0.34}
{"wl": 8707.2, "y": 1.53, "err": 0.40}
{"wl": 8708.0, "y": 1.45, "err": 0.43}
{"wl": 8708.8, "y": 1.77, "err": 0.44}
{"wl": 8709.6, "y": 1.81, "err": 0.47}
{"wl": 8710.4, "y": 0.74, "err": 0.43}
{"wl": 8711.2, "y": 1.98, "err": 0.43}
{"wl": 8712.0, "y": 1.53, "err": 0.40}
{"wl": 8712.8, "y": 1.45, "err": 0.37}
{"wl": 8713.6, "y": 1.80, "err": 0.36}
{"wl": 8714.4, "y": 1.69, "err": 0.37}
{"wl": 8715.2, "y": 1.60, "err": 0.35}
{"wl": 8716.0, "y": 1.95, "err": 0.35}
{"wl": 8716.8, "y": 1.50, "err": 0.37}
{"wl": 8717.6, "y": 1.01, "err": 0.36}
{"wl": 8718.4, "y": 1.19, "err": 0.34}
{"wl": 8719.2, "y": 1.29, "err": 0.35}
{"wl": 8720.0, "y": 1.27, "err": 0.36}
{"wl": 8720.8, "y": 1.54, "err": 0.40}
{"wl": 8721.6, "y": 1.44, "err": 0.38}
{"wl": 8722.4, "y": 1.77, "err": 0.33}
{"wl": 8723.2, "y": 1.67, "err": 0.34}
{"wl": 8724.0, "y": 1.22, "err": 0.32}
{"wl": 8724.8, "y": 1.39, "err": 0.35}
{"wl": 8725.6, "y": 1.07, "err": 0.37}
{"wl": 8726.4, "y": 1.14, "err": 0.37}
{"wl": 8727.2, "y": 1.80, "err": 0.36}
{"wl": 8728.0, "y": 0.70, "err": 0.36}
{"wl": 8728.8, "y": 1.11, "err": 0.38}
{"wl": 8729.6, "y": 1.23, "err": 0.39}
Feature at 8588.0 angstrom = [N II] 6583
